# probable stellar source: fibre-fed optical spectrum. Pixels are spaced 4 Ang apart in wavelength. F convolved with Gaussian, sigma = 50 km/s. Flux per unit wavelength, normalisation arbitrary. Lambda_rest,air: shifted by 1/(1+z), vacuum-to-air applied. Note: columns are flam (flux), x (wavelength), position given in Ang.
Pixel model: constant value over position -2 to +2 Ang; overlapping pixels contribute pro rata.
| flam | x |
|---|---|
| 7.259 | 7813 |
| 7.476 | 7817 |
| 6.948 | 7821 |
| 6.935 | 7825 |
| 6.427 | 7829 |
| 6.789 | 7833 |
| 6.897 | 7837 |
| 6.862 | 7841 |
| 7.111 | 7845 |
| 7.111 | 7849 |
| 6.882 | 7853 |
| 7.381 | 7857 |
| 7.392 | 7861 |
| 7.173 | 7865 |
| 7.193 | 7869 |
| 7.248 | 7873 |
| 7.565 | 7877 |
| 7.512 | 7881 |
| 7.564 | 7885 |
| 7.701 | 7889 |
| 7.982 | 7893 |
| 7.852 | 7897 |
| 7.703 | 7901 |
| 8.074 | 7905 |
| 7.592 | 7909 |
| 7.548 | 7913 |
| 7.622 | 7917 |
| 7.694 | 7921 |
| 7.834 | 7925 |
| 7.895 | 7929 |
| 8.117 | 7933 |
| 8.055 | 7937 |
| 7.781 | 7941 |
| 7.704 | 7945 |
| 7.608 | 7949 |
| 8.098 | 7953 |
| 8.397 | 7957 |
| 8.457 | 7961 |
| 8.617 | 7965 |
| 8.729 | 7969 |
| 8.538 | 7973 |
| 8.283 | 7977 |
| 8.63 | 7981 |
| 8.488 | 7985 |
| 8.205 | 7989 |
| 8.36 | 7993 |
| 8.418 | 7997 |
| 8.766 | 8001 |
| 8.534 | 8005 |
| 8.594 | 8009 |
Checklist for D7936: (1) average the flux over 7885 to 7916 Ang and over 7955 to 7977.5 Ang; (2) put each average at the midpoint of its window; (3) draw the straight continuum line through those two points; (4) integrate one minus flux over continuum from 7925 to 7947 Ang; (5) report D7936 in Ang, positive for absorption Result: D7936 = 0.71 Ang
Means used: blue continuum 7.76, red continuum 8.52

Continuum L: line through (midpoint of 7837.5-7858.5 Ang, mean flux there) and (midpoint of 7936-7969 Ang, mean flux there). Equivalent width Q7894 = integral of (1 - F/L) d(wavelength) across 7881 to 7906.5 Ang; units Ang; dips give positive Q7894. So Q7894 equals -0.89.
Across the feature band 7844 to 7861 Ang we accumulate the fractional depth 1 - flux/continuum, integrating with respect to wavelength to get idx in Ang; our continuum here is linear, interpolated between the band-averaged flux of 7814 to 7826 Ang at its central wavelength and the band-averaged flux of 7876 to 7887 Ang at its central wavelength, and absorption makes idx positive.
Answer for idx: 0.5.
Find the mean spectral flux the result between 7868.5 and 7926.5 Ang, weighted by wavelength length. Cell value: 7.66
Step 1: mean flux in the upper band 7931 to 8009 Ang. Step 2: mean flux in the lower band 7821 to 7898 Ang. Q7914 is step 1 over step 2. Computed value 1.15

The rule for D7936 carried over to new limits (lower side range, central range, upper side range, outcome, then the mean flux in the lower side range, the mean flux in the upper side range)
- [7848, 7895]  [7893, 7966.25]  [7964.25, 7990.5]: 0.7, 7.4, 8.5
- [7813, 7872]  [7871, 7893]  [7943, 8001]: -0.3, 7.05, 8.34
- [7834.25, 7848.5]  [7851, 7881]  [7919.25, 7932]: -0.2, 6.96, 7.83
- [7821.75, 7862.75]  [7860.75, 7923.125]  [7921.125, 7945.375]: -1.0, 6.98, 7.89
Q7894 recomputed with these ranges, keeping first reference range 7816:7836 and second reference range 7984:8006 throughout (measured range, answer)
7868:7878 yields 0.0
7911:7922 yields 0.2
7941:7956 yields 0.3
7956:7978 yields -0.9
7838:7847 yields 0.1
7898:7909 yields -0.3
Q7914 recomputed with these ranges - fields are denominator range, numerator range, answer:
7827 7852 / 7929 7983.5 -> 1.20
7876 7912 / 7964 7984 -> 1.11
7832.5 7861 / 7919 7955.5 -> 1.12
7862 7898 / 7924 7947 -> 1.05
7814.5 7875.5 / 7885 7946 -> 1.11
